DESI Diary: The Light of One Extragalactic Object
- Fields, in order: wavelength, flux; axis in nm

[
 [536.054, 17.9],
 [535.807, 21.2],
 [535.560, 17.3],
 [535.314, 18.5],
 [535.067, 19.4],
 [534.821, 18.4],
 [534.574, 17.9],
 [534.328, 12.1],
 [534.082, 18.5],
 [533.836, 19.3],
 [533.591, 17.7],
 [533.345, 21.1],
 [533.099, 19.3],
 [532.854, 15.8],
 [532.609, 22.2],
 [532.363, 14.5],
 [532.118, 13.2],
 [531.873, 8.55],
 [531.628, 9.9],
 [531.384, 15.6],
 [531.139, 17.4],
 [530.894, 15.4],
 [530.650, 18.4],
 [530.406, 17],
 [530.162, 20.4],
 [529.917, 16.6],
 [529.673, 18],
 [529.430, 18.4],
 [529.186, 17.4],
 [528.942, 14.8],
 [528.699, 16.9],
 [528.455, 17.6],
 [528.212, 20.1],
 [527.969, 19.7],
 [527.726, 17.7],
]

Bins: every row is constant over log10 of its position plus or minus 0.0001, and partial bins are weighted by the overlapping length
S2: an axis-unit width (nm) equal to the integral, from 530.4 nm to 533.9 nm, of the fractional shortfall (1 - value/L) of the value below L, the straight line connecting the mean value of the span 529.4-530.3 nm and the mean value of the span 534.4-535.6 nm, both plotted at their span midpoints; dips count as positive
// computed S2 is 0.37 nm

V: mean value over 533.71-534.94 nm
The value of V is 17.2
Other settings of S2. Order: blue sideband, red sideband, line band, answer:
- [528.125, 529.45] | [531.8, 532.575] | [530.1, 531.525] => -0.20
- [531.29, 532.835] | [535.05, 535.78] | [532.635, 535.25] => -0.25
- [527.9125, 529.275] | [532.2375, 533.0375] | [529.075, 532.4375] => 0.36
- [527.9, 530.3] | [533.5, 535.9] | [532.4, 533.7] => -0.07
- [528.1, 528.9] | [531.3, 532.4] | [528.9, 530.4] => -0.18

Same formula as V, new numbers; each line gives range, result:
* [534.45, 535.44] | 18.5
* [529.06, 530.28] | 18.1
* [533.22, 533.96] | 19.4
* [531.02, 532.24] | 12.9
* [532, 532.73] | 16.6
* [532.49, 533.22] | 19.1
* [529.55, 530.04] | 17.3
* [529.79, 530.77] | 18.1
